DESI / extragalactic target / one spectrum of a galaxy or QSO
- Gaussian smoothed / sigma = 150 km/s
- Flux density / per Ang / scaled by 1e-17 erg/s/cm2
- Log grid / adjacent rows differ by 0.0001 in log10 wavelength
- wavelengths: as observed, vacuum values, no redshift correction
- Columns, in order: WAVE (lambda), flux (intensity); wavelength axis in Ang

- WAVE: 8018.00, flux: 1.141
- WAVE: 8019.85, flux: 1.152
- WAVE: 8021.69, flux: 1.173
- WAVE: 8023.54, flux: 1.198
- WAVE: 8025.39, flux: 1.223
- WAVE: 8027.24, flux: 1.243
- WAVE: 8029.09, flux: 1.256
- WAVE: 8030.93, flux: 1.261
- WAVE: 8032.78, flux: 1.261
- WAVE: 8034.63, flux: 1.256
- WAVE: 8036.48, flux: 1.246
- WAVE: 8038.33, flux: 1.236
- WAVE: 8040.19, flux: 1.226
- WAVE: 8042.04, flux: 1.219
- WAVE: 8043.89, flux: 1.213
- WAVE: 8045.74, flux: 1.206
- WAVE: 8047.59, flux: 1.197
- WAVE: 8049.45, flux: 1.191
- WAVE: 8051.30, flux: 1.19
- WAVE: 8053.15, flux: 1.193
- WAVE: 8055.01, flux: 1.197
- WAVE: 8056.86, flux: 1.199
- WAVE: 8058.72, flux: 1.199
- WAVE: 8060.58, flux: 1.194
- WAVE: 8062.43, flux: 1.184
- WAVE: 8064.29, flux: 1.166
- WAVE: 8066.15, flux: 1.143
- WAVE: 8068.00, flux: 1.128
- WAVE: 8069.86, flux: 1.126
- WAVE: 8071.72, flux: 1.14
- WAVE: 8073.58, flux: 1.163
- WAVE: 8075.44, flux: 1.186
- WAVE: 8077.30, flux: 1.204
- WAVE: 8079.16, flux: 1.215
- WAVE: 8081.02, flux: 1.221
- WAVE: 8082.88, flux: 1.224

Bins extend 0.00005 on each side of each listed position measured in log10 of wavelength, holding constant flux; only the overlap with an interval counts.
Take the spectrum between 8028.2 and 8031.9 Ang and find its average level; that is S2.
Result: 1.26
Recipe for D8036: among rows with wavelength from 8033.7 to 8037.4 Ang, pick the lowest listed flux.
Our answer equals 1.246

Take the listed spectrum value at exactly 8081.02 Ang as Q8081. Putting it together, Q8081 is 1.221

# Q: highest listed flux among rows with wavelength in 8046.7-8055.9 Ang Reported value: 1.197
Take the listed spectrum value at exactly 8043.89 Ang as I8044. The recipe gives 1.213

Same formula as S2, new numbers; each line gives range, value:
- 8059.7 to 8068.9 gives 1.16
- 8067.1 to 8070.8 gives 1.13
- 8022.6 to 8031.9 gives 1.24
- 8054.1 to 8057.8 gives 1.2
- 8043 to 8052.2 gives 1.2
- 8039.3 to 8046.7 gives 1.22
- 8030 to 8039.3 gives 1.25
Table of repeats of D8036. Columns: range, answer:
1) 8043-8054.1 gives 1.19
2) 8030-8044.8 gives 1.213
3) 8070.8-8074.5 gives 1.14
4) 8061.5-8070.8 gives 1.126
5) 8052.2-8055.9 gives 1.193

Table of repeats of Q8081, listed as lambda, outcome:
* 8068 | 1.128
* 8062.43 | 1.184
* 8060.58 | 1.194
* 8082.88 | 1.224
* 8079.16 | 1.215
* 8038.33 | 1.236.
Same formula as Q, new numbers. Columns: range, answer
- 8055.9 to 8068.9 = 1.199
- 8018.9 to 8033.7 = 1.261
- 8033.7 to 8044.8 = 1.256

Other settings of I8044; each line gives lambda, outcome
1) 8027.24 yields 1.243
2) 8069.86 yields 1.126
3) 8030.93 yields 1.261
